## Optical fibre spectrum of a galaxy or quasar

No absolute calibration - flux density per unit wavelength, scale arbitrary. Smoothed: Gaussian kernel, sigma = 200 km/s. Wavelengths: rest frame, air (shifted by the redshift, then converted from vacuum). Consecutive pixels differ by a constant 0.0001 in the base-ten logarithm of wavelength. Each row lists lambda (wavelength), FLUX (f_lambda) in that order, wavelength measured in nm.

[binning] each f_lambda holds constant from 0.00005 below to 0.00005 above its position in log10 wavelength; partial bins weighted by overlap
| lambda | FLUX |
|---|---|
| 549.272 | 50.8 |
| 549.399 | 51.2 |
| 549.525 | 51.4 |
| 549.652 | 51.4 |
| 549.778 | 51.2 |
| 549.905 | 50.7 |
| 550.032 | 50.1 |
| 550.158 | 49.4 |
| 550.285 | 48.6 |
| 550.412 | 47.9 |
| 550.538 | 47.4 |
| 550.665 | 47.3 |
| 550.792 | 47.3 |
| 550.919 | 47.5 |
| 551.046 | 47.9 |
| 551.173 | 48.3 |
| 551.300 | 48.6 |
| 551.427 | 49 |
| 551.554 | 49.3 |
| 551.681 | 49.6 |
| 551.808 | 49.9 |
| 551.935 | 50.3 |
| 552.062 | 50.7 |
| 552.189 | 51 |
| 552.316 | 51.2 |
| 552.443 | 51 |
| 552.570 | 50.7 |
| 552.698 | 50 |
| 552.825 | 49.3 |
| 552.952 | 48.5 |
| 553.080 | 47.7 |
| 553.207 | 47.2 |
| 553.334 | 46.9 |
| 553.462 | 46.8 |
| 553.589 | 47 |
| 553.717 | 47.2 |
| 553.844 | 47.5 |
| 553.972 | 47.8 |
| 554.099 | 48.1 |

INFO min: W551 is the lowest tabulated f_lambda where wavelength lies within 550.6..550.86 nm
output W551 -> 47.3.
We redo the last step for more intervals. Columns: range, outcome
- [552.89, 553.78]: 46.8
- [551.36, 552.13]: 49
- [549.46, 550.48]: 47.9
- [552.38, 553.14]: 47.7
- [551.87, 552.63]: 50.3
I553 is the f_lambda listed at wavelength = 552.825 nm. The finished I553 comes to 49.3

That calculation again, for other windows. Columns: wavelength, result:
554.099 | 48.1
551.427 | 49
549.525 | 51.4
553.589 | 47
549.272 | 50.8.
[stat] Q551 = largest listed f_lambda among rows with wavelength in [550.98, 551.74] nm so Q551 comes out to 49.6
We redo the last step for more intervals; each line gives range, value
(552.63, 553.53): 50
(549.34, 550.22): 51.4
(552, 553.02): 51.2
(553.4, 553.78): 47.2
